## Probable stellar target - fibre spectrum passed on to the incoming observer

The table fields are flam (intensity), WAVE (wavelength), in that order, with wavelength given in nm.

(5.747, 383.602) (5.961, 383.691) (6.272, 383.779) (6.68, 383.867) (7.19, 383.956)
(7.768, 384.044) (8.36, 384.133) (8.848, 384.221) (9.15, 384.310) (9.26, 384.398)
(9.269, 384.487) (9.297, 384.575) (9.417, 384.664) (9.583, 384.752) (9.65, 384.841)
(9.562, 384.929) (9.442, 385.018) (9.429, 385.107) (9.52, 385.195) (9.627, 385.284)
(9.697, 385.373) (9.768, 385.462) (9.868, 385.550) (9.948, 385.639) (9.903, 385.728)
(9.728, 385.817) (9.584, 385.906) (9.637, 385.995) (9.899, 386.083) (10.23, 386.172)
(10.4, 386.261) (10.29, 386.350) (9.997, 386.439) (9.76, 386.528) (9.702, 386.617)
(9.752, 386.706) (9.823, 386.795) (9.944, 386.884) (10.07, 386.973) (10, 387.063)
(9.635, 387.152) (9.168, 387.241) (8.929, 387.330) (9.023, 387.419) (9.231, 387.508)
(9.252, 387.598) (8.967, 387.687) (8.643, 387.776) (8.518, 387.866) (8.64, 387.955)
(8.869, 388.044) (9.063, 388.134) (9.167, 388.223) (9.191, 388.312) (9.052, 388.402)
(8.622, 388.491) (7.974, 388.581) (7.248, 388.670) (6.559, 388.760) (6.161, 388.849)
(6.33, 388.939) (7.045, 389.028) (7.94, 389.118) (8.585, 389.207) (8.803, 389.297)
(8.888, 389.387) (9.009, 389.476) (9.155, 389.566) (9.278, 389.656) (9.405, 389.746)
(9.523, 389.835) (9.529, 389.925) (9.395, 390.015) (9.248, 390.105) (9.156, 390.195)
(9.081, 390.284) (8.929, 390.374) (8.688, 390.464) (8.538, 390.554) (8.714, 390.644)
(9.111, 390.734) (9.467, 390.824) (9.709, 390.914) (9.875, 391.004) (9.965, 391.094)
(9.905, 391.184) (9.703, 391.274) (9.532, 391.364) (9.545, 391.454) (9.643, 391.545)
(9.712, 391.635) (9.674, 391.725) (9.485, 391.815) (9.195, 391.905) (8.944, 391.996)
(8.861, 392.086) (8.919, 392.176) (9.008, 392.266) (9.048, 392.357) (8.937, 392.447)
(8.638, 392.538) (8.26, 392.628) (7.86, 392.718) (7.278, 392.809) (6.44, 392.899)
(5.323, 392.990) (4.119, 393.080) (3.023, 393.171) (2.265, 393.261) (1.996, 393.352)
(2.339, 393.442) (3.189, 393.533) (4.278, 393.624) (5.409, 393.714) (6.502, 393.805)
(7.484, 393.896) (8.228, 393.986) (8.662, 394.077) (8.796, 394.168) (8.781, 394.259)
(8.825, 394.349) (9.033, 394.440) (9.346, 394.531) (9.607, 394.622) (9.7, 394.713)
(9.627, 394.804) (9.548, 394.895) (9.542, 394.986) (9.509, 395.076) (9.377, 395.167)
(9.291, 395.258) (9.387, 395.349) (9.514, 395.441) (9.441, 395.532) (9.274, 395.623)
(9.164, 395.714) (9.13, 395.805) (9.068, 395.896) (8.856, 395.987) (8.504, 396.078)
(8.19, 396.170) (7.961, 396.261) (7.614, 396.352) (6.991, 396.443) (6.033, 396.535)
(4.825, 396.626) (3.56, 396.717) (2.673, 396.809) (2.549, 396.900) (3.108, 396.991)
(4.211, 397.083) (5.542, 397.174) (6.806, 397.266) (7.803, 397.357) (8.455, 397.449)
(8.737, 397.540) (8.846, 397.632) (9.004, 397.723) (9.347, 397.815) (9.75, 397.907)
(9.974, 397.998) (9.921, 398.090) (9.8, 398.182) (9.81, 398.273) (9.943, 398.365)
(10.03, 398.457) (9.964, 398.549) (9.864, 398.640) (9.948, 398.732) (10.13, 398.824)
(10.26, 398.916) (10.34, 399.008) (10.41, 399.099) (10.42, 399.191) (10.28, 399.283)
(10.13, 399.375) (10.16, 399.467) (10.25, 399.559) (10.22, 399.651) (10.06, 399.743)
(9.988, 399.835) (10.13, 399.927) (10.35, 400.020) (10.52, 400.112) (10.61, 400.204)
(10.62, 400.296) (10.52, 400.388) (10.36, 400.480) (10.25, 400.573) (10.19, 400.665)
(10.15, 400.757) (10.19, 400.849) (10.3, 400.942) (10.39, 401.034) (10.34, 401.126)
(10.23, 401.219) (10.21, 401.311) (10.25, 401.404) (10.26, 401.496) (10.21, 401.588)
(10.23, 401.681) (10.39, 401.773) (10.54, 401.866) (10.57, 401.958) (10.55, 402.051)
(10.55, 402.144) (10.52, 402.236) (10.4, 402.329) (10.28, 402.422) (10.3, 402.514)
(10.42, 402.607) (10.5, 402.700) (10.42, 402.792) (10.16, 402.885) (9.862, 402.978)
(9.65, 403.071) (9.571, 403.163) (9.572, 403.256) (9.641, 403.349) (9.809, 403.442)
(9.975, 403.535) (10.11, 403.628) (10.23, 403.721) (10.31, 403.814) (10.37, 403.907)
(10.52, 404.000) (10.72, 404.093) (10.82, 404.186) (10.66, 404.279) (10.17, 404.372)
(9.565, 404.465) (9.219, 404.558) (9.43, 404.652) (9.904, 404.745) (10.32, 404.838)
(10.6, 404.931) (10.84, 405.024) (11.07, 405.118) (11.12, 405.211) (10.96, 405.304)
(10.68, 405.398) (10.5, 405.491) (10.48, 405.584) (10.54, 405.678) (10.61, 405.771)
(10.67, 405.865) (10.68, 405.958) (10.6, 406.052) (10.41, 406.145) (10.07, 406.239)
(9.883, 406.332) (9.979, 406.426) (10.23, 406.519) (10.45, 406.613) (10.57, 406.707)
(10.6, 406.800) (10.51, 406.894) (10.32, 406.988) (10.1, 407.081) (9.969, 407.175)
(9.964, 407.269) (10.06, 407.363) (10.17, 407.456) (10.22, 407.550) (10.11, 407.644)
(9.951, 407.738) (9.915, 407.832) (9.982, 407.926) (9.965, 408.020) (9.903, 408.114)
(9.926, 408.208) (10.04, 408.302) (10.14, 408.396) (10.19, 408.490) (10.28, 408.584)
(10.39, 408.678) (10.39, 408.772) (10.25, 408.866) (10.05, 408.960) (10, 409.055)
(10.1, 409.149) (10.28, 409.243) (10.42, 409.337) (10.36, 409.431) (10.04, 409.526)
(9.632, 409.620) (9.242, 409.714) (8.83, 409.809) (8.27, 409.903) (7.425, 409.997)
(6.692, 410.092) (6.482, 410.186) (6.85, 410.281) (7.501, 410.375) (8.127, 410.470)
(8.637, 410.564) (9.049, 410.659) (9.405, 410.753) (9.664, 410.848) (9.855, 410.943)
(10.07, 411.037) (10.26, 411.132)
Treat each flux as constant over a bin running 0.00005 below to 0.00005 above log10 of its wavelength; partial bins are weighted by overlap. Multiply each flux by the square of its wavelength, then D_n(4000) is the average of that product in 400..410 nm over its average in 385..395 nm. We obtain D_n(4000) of 1.28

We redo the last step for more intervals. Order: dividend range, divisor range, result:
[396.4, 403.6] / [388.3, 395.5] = 1.19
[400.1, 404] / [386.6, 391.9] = 1.21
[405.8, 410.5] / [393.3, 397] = 1.39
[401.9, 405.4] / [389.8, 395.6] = 1.31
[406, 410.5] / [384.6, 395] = 1.23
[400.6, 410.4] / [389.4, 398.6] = 1.31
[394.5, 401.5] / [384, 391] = 1.05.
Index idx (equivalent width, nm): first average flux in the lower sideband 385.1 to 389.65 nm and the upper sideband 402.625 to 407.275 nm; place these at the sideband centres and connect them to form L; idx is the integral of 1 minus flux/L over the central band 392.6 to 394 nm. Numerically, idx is 0.64 nm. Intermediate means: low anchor 9.1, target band 5.15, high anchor 10.3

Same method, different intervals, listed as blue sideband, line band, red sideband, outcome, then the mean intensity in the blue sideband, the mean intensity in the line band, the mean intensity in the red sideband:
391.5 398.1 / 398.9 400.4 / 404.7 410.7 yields -0.324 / 7.63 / 10.3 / 9.88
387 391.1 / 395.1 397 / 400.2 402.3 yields 0.435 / 8.8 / 7.46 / 10.4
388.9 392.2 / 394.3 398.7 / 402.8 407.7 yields 0.594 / 9.1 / 8.28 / 10.3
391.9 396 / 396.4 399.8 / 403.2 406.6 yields 0.154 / 7.79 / 8.39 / 10.3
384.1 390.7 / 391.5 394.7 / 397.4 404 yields 0.729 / 9.13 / 7.37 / 10.1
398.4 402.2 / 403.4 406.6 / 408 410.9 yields -0.191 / 10.3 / 10.4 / 9.3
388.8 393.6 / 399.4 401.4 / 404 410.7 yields -0.254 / 8.1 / 10.3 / 9.9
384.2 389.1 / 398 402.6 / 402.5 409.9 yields -0.172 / 9.18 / 10.3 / 10.2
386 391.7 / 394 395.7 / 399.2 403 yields 0.075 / 9.1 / 9.27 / 10.3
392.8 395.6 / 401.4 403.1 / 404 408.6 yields -0.190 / 7.31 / 10.3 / 10.3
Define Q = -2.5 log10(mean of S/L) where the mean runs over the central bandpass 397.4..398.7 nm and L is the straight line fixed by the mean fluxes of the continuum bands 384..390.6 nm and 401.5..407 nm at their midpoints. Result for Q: 0.04 mag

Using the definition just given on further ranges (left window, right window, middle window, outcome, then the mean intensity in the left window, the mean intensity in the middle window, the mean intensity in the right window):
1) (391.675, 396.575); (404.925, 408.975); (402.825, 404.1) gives -0.04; 7.85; 10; 10.3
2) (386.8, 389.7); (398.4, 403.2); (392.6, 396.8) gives 0.28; 8.67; 7.37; 10.3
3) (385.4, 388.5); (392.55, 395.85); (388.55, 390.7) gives 0.03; 9.5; 8.47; 7.5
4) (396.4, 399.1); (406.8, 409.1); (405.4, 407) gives -0.07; 7.92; 10.4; 10.1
